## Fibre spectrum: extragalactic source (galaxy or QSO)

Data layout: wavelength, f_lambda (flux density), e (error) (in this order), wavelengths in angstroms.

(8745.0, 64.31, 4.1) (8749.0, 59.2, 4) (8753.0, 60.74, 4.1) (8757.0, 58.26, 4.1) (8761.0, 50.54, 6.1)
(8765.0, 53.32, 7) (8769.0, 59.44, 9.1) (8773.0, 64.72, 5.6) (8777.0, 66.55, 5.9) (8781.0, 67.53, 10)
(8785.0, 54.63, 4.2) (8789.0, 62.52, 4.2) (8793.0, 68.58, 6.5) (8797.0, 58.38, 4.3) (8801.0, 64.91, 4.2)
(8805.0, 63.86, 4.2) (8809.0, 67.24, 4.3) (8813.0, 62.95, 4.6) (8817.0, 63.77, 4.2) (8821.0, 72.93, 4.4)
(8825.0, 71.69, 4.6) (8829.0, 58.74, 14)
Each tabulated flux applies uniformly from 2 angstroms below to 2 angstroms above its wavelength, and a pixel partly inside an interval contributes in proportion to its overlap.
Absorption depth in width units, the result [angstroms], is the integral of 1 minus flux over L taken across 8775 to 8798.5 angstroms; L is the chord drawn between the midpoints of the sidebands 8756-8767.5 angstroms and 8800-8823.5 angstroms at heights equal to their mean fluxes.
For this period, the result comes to -1.3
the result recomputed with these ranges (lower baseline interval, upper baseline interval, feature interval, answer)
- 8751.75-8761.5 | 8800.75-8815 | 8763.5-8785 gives -0.74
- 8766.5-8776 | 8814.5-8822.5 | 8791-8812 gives 0.38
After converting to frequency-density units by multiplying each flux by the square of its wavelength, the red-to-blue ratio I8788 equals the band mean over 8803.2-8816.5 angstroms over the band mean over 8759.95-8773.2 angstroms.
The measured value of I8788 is 1.2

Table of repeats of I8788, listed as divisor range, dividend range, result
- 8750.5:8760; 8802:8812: 1.13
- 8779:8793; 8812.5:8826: 1.10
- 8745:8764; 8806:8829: 1.17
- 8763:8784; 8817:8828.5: 1.13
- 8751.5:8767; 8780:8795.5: 1.14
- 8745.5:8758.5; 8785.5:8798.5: 1.05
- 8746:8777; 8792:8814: 1.10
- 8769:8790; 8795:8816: 1.02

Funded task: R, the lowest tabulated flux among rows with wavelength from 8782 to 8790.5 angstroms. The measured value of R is 54.63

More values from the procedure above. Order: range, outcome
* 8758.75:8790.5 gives 50.54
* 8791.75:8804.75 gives 58.38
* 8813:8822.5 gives 62.95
